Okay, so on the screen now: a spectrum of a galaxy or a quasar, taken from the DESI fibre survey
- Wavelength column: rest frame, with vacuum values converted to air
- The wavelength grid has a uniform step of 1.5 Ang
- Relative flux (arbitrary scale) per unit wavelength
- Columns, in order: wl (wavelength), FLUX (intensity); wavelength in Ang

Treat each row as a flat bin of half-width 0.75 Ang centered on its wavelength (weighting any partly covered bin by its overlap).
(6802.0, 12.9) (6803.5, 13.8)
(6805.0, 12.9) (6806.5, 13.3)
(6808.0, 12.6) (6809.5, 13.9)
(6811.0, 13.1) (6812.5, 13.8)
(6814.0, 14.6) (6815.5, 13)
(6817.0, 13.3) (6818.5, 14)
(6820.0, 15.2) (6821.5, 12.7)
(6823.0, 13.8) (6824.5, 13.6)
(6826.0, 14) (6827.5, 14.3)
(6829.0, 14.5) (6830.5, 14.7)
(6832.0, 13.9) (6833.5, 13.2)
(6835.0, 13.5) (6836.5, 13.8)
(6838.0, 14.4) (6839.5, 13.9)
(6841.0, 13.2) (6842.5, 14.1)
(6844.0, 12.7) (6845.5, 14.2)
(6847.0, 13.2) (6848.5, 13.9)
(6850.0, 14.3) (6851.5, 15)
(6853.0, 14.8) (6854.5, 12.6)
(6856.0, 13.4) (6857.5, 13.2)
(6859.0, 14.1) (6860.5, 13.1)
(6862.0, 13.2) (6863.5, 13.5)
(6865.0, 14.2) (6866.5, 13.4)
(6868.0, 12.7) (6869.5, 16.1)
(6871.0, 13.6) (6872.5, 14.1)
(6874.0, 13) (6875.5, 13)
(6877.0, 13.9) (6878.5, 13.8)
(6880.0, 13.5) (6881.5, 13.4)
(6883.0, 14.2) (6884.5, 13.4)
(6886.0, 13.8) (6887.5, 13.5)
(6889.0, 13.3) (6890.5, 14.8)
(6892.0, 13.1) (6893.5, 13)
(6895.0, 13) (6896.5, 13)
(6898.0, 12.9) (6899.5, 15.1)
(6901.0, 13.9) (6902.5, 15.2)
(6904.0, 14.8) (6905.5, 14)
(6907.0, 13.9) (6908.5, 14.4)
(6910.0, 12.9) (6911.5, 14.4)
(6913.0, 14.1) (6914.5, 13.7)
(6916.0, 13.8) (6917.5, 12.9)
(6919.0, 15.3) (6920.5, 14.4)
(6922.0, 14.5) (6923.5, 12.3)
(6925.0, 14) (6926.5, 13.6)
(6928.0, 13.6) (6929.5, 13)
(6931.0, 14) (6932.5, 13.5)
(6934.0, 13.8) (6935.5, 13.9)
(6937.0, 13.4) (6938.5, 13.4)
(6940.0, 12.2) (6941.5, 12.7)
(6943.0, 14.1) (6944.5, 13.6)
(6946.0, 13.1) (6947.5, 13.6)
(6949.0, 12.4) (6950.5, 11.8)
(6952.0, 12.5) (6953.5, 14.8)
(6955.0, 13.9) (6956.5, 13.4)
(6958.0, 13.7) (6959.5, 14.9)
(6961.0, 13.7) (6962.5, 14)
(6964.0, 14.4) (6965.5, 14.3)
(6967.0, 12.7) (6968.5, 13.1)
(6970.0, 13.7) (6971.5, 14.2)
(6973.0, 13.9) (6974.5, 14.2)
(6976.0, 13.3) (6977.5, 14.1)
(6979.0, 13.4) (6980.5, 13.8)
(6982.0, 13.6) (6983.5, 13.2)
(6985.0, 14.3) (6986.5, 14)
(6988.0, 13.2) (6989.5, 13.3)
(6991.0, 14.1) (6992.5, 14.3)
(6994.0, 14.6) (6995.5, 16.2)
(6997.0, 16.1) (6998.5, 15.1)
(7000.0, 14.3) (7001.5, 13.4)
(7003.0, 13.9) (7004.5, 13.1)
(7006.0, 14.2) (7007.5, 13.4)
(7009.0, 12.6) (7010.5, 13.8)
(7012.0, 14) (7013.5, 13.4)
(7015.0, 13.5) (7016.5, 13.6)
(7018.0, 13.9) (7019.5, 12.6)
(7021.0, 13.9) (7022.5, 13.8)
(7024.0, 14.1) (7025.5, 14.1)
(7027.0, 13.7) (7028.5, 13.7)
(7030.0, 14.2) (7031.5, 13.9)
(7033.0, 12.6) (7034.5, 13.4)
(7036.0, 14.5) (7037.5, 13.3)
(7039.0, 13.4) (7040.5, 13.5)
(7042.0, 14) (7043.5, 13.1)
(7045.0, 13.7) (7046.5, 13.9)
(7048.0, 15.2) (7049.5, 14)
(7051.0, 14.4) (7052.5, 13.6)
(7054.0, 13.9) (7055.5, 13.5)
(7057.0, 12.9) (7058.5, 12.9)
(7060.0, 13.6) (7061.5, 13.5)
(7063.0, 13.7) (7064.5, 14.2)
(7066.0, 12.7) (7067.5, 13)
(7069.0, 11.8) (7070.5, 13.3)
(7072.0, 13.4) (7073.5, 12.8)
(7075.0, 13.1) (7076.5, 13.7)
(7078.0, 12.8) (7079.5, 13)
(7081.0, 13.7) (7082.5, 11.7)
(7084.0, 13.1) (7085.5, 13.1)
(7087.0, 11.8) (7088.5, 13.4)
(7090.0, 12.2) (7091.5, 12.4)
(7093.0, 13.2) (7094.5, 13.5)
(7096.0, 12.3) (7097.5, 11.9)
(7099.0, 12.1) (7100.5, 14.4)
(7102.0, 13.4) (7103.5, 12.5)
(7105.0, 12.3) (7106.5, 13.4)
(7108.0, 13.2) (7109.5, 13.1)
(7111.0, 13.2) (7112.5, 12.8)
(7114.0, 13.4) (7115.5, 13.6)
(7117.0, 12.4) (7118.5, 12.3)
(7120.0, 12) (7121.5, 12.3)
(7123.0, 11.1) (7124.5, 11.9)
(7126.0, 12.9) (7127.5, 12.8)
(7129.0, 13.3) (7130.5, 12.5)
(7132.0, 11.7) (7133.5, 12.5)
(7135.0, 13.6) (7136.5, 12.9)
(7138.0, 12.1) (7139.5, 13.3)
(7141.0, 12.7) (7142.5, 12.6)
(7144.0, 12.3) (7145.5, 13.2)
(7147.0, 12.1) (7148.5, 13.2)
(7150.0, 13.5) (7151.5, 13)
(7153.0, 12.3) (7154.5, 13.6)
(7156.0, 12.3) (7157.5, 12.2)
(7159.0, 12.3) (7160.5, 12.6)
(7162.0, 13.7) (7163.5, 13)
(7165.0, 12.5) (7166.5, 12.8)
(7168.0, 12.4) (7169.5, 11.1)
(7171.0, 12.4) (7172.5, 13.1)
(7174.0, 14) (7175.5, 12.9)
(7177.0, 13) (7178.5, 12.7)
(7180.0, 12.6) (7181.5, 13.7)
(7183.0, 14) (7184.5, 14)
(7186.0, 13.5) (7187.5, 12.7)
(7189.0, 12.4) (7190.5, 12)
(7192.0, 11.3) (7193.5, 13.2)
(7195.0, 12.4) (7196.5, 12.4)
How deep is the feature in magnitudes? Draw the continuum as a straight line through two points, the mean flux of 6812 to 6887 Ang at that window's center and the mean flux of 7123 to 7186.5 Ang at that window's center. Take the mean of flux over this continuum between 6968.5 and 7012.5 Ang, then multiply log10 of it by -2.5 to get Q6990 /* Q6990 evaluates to -0.050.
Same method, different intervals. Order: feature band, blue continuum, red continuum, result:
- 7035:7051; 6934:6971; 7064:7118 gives -0.061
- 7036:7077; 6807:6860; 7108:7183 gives -0.038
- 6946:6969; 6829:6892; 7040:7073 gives 0.008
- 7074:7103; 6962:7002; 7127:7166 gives 0.027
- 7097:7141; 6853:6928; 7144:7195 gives 0.022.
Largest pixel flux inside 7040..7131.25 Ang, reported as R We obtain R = 15.2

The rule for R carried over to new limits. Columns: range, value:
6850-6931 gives 16.1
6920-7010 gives 16.2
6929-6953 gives 14.1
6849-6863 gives 15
